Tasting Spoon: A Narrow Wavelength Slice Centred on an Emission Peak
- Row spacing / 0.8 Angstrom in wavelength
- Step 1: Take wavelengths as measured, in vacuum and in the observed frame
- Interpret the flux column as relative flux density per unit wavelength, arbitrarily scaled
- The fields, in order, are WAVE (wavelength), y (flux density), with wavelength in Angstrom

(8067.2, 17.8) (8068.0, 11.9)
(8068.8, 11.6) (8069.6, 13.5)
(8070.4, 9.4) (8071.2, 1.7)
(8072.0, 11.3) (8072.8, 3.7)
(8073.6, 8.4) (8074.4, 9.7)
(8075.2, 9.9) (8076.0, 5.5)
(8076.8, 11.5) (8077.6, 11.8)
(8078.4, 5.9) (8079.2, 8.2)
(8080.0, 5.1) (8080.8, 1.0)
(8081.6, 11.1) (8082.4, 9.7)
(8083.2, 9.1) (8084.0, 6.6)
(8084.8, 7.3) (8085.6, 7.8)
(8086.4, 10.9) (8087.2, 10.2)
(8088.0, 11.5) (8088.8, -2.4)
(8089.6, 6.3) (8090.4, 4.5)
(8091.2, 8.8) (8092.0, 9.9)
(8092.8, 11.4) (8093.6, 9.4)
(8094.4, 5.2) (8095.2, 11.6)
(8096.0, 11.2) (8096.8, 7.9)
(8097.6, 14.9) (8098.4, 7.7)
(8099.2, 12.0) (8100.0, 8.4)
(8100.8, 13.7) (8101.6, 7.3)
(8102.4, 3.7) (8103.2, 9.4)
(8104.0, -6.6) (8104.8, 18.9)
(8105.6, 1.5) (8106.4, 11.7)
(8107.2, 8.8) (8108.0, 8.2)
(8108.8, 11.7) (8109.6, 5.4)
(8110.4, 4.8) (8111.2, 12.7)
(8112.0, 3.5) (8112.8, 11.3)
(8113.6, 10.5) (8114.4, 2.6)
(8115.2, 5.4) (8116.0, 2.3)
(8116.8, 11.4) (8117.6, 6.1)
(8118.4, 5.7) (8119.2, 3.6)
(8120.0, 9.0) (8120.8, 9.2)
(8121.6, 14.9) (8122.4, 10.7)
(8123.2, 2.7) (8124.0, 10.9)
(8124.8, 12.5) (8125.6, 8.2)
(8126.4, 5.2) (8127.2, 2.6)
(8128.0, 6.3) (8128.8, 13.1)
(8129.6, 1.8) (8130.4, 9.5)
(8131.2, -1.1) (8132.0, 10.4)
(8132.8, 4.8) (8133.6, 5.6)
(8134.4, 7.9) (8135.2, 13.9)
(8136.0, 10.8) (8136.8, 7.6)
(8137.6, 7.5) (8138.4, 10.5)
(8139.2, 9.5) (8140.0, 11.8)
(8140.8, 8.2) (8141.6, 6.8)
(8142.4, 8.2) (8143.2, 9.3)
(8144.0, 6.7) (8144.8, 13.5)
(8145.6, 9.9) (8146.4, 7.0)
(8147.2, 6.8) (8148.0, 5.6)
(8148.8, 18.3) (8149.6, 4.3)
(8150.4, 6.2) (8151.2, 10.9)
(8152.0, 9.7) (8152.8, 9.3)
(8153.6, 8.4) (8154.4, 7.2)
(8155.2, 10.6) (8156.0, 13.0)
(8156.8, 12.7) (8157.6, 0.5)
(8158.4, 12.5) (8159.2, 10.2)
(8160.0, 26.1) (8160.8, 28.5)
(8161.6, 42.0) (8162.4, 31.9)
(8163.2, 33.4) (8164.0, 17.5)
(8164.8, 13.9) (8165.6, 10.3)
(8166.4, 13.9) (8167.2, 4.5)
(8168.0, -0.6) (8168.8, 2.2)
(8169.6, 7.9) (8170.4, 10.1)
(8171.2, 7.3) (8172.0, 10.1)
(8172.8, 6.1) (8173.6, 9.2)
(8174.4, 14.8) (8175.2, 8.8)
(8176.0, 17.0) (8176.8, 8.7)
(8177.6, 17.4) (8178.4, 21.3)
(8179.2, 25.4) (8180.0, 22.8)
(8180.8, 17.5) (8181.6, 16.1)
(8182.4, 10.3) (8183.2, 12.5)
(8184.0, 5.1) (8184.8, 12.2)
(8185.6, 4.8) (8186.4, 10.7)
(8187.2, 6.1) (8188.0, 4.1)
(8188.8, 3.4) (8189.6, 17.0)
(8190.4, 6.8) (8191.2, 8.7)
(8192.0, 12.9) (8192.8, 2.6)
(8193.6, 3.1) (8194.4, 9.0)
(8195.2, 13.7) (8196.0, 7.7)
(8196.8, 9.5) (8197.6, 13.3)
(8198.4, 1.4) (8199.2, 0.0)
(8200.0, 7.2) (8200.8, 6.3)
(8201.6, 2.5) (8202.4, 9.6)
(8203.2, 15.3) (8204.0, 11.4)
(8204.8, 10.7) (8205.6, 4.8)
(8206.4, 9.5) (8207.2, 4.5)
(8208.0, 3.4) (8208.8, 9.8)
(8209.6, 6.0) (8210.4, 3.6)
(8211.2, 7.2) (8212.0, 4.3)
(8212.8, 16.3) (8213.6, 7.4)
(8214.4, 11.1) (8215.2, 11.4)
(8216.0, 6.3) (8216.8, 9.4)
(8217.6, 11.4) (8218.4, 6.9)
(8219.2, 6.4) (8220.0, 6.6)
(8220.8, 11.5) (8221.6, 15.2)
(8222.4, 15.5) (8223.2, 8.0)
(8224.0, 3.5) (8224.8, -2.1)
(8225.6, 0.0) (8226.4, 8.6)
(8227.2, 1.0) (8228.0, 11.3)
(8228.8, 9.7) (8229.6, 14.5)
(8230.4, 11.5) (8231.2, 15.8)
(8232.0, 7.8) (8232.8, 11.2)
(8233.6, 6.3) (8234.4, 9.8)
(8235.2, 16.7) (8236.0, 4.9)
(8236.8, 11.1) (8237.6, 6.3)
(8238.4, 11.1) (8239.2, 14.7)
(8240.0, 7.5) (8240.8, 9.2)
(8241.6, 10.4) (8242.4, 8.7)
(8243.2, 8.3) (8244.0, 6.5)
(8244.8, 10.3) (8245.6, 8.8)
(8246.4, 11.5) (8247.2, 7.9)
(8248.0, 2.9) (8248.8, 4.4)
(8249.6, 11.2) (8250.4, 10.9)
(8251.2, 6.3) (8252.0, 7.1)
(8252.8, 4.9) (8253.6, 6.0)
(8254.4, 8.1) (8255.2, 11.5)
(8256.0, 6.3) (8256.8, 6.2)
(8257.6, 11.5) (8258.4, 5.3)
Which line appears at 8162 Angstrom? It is [S II]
